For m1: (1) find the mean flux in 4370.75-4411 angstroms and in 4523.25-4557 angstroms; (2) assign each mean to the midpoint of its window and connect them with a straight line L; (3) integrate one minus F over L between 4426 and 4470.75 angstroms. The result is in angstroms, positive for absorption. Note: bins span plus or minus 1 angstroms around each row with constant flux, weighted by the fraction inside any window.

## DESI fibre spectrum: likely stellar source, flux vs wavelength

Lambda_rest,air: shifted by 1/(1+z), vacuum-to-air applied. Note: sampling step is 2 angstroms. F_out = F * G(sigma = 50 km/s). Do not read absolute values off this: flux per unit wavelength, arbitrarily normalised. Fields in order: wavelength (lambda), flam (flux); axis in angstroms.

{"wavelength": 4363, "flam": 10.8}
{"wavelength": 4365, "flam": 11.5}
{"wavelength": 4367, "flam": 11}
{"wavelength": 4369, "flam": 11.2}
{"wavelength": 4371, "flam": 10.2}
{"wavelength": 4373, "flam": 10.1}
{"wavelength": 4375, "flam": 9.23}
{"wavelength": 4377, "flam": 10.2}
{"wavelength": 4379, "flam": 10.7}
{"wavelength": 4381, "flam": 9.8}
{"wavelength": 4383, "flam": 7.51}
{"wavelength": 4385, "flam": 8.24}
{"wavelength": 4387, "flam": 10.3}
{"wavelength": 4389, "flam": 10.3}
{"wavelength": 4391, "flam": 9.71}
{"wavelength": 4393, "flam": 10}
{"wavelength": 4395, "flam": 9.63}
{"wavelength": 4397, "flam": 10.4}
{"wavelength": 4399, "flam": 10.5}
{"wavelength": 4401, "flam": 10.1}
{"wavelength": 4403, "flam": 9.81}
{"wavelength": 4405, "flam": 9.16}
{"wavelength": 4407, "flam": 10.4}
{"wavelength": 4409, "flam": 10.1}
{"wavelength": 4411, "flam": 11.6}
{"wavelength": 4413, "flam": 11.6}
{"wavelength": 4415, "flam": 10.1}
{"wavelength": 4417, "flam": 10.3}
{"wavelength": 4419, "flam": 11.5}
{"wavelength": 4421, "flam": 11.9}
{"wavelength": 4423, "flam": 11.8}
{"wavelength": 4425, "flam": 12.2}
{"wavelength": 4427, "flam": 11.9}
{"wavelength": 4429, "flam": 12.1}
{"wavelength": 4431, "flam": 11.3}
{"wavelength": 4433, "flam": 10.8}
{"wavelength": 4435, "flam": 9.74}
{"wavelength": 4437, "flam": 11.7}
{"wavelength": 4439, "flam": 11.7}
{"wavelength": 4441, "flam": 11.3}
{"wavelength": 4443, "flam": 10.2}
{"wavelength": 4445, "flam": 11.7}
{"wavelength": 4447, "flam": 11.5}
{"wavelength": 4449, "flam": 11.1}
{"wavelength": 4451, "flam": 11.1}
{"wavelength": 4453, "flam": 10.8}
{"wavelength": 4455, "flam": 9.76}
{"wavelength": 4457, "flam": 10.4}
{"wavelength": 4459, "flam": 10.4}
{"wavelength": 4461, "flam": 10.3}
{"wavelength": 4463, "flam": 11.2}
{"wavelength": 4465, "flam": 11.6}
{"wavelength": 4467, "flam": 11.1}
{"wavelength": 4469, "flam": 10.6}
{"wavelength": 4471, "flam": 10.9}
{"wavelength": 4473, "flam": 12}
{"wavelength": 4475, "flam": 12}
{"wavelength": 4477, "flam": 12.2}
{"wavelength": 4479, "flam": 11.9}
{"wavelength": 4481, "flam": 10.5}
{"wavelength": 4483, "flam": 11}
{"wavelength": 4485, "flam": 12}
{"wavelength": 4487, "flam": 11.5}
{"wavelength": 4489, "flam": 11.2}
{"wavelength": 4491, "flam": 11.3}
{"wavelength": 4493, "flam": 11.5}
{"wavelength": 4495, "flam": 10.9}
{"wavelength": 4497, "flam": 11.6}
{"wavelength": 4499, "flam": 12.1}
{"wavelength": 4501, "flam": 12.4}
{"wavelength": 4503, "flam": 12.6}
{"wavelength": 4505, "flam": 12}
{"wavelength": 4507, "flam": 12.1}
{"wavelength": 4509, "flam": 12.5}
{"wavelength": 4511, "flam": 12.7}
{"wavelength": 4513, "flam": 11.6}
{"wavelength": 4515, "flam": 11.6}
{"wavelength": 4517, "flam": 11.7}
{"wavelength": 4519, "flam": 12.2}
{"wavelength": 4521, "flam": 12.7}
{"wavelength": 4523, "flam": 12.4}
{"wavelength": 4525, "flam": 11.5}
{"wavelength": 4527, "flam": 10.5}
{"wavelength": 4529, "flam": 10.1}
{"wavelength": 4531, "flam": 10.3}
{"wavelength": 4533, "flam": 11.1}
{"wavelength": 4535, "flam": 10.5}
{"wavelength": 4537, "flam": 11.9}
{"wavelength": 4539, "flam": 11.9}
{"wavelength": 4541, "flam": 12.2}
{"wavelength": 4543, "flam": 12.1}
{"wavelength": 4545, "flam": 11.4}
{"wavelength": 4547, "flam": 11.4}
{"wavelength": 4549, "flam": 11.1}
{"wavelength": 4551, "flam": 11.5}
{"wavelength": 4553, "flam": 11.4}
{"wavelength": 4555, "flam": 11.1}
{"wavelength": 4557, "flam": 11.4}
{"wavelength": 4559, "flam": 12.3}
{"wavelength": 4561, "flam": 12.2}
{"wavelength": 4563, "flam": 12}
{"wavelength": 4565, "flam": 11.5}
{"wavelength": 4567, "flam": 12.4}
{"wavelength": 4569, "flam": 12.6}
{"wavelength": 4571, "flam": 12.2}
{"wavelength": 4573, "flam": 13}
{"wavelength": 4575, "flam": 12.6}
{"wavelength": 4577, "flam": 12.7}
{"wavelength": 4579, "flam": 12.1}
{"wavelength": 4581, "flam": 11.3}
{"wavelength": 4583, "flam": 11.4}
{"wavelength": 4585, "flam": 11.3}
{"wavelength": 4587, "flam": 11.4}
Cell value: -2.6 angstroms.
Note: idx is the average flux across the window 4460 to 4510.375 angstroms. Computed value 11.6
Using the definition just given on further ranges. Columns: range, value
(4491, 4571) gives 11.7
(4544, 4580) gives 11.9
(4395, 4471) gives 10.9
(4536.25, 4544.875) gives 12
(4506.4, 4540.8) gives 11.6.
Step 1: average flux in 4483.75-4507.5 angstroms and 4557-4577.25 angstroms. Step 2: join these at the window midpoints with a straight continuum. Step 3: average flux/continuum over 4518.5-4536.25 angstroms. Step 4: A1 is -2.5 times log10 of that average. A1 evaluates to 0.070 mag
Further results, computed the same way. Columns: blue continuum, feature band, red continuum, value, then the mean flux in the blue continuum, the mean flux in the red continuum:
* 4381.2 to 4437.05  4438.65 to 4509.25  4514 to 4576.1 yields -0.026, 10.5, 11.7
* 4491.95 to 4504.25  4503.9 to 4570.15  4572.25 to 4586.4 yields 0.022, 11.9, 12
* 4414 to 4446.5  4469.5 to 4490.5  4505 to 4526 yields 0.024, 11.3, 12.1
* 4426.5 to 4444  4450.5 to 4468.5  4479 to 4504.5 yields 0.061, 11.2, 11.6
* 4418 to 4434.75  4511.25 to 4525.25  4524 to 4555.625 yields -0.065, 11.6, 11.3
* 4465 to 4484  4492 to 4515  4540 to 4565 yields -0.046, 11.4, 11.7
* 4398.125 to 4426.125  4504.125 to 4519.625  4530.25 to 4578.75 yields -0.051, 10.8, 11.8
